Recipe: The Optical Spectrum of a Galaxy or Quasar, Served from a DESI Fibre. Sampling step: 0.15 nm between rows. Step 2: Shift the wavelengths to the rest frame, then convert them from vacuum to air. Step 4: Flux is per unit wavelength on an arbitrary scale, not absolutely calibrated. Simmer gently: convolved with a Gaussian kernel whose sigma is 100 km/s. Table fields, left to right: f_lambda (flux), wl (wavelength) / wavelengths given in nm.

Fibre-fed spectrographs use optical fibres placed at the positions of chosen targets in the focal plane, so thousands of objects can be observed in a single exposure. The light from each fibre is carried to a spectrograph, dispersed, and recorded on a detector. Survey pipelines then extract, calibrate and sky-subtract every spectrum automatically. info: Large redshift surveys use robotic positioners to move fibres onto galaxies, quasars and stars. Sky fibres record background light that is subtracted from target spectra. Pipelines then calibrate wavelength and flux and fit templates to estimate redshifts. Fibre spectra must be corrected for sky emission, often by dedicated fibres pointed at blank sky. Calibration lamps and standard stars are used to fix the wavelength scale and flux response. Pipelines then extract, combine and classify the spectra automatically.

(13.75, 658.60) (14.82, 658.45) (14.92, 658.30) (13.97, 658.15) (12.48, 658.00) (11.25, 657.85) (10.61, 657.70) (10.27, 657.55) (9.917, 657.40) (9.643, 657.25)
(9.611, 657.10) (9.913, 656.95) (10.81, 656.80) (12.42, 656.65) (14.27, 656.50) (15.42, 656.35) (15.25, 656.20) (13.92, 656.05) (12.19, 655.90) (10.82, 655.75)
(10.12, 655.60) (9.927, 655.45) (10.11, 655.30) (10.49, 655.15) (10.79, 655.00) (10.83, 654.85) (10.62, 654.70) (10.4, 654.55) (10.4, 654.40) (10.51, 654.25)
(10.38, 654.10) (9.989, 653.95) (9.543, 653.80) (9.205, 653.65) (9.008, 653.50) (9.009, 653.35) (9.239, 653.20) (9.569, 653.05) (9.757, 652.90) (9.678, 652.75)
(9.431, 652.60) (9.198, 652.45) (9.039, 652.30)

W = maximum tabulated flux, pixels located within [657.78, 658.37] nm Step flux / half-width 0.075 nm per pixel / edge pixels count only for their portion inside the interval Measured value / 14.92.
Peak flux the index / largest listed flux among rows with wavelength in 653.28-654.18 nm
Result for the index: 10.38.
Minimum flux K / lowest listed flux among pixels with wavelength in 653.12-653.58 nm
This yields 9.008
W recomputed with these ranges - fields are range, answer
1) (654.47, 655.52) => 10.83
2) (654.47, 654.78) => 10.62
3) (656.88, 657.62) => 10.27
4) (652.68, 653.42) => 9.757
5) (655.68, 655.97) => 12.19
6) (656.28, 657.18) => 15.42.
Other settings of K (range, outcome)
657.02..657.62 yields 9.611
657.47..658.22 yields 10.27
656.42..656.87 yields 10.81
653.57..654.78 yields 9.205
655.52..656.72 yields 10.12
